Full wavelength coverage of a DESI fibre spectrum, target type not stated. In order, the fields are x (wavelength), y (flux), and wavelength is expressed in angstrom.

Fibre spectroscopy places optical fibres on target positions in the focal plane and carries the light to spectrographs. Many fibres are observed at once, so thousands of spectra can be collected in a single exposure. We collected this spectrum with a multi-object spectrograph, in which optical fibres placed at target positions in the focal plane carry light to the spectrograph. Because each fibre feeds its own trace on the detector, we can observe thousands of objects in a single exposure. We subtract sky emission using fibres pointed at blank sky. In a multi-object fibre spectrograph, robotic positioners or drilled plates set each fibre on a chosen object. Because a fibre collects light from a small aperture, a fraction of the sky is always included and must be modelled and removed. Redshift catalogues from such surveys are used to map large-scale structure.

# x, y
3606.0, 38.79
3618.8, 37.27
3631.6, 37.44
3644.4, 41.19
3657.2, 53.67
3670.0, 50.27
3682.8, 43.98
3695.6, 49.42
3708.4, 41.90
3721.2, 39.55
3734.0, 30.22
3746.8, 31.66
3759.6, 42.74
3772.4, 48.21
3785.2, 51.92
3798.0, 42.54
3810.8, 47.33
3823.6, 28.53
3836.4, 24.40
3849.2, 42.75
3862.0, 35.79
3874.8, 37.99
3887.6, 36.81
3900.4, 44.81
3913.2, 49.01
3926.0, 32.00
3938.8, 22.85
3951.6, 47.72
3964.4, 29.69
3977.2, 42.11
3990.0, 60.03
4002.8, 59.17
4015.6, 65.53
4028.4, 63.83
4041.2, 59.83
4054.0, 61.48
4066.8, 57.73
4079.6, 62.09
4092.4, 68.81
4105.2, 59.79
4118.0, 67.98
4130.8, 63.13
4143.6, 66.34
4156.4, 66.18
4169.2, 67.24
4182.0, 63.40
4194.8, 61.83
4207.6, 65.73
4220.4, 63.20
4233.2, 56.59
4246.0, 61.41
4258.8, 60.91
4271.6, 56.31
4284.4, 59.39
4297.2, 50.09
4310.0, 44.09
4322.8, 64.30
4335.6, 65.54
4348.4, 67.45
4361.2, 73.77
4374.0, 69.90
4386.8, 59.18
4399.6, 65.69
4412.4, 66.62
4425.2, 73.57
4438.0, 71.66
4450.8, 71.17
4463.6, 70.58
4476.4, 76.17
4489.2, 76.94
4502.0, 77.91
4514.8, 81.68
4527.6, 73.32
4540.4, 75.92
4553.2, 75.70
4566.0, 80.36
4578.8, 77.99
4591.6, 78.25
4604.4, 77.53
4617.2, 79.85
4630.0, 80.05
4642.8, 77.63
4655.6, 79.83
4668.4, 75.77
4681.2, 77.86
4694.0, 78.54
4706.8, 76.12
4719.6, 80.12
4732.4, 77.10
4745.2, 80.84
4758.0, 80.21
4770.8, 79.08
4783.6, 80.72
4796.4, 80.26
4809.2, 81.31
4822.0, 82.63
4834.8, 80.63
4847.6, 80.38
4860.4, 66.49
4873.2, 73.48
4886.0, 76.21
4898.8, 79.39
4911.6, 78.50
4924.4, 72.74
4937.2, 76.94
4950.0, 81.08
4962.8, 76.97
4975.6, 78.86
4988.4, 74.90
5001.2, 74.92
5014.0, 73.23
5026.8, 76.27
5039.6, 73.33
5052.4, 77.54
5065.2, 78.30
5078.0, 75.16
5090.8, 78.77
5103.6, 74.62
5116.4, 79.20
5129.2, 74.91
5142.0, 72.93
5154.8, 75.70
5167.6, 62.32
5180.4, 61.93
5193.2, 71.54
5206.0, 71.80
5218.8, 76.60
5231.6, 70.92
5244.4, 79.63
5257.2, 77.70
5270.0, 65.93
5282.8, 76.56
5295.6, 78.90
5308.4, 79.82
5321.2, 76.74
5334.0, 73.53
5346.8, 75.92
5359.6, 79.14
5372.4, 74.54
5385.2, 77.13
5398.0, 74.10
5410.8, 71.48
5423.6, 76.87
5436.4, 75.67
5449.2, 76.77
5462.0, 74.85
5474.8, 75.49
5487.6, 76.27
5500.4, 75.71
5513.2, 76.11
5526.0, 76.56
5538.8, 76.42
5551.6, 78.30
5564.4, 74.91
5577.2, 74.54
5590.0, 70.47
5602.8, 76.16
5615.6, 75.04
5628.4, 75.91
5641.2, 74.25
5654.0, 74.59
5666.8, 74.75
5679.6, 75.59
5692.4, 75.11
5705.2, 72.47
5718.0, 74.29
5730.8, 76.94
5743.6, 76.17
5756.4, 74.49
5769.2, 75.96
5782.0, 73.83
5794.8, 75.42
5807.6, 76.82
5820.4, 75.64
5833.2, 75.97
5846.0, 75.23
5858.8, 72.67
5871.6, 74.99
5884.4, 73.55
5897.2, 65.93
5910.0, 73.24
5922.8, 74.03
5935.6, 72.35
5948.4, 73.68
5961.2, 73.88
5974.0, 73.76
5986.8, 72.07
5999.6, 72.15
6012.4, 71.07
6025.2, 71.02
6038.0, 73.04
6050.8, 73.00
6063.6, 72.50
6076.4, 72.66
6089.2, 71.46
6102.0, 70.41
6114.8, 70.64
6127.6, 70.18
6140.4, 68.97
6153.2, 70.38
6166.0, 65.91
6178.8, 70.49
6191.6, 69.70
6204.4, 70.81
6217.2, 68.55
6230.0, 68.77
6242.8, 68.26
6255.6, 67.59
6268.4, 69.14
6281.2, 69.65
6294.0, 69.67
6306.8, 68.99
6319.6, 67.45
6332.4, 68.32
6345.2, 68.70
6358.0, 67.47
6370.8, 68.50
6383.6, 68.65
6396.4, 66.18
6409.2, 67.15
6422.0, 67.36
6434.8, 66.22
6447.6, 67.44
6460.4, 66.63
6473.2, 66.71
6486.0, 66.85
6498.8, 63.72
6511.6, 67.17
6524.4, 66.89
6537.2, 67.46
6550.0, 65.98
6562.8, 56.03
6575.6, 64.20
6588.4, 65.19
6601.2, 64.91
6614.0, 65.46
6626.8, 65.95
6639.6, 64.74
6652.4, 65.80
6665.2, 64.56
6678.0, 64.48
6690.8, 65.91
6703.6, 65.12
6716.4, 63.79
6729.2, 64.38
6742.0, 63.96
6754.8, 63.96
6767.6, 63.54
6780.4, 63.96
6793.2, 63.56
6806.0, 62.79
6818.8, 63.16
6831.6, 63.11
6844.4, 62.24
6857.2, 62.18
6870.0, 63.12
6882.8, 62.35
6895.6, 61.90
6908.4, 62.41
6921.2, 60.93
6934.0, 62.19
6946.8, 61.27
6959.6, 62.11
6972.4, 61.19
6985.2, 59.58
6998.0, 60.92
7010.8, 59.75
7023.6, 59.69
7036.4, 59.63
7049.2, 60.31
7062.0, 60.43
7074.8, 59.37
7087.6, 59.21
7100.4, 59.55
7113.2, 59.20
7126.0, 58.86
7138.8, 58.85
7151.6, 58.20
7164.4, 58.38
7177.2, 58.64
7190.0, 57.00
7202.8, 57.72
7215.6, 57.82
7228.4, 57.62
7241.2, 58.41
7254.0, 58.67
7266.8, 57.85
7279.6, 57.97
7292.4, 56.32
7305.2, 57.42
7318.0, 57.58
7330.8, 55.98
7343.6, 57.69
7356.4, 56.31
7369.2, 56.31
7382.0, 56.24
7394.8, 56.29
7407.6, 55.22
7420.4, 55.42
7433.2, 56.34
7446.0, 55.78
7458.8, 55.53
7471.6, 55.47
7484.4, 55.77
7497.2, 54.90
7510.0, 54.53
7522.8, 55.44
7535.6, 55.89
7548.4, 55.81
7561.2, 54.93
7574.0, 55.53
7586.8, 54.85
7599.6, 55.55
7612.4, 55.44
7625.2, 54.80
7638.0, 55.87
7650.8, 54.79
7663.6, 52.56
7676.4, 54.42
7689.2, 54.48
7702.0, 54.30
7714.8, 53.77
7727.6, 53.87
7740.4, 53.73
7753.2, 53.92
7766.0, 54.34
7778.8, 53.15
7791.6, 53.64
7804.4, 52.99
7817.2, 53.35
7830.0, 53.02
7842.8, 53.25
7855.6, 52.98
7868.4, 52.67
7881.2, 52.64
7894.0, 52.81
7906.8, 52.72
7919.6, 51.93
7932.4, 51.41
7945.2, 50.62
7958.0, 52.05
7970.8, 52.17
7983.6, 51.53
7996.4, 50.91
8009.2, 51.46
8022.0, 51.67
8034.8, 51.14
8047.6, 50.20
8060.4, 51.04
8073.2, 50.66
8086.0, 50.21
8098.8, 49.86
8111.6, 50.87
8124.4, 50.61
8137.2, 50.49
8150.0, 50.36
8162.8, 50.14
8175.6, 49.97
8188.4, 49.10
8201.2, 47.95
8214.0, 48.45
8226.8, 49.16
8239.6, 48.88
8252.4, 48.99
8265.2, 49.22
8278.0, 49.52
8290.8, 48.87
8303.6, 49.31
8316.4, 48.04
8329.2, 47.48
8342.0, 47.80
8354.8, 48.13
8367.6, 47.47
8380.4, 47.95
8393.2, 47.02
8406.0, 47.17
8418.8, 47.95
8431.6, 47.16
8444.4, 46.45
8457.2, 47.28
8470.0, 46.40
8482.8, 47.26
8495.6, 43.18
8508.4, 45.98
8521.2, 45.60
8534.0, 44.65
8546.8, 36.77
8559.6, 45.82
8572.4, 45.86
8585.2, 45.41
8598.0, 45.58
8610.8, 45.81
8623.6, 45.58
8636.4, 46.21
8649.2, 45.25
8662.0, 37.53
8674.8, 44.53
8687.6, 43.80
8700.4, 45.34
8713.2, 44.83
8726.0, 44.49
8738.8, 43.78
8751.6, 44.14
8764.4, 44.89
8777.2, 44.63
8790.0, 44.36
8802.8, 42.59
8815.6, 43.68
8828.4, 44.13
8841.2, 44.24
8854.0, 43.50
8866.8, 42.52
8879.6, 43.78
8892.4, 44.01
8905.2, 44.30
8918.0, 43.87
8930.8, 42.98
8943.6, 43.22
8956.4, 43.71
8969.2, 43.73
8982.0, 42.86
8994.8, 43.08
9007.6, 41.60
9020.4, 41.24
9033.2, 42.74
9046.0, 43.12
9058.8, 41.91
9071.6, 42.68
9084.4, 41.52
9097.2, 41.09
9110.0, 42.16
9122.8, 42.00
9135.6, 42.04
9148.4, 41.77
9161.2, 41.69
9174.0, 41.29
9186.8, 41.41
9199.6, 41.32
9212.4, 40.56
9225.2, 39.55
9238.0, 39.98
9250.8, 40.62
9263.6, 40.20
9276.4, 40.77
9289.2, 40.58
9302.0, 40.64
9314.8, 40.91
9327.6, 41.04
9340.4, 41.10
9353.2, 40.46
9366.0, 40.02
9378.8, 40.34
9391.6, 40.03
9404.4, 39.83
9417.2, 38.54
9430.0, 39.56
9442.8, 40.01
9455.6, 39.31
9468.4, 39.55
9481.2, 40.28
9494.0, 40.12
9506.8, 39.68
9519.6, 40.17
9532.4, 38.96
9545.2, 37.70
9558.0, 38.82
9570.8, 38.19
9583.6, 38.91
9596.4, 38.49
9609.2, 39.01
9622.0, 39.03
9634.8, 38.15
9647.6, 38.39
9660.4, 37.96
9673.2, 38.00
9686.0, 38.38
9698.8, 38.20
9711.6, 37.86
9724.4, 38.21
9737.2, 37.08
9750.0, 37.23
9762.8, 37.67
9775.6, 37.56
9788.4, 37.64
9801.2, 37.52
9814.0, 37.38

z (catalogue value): 0.000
